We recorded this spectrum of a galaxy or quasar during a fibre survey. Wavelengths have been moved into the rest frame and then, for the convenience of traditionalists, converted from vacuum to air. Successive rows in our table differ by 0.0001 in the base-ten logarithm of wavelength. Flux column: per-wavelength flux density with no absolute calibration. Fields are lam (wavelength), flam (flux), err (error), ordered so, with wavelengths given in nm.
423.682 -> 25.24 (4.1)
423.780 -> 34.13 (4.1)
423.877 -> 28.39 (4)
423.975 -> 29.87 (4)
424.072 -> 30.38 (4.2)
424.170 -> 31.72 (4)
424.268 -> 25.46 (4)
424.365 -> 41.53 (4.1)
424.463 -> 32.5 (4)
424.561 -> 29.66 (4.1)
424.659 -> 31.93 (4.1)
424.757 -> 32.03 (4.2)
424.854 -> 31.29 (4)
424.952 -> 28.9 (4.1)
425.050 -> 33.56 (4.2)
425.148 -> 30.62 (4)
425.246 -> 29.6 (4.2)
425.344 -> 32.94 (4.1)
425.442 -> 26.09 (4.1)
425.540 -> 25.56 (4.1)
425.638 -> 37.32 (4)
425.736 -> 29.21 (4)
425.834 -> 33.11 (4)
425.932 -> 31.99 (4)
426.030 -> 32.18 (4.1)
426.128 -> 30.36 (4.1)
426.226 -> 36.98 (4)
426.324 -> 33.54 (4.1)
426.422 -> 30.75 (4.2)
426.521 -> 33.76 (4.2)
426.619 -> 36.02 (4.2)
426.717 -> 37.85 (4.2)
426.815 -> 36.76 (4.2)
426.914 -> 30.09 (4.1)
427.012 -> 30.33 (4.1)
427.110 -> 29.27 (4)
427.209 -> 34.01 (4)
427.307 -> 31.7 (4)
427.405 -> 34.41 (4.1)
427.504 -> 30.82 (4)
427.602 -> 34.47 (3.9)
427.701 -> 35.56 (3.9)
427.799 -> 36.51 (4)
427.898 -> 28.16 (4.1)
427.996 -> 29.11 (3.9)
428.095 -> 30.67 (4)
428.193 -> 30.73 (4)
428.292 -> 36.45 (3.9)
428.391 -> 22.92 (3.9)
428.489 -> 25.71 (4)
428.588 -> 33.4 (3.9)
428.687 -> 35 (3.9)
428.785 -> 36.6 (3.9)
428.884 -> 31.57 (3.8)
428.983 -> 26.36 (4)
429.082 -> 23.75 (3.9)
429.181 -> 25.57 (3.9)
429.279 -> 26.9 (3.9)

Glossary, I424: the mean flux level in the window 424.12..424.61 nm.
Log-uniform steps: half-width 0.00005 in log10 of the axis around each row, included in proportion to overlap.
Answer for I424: 32.1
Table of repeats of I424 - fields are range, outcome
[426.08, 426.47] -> 33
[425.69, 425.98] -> 31.5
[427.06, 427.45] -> 32.4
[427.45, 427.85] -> 34.3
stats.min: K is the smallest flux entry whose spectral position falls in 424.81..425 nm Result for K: 28.9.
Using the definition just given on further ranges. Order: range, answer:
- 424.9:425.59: 25.56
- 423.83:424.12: 28.39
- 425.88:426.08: 31.99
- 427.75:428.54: 22.92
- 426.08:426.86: 30.36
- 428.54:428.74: 33.4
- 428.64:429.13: 23.75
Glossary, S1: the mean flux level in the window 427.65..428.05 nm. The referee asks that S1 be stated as 32.3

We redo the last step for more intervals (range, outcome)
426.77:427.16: 31.5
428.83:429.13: 27.3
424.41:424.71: 31.4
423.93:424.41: 31.8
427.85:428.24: 29.7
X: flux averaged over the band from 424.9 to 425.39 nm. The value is 31.1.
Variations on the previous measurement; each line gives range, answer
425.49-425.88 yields 31.3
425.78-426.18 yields 31.9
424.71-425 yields 30.8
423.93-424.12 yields 30.2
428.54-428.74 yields 34.3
